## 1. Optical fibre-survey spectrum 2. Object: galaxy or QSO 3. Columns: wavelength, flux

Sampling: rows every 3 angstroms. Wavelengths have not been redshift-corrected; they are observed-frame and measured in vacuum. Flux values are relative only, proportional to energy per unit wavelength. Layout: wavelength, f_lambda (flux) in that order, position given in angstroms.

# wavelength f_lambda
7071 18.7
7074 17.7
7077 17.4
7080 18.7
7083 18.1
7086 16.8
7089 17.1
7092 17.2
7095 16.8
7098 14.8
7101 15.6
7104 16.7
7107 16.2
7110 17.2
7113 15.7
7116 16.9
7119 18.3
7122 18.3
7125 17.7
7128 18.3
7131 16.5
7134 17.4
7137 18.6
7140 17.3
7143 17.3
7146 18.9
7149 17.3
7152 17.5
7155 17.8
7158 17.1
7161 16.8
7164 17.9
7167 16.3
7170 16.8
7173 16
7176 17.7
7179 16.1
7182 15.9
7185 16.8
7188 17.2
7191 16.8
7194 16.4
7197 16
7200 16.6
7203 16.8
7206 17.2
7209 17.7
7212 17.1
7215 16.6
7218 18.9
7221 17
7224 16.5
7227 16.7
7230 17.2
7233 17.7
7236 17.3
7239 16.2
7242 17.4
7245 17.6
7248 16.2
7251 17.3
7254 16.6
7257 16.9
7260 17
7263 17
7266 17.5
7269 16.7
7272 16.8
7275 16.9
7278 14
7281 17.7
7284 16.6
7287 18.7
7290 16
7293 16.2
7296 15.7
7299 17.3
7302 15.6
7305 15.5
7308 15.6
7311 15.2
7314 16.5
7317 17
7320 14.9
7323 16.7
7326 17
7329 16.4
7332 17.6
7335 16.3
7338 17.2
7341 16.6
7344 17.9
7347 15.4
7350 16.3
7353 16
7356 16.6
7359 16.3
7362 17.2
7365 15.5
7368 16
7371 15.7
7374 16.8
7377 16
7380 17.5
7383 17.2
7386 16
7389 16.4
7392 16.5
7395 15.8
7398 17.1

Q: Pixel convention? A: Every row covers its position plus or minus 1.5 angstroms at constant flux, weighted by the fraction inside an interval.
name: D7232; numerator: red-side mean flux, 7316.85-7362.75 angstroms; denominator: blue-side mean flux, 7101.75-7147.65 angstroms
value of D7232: 1.0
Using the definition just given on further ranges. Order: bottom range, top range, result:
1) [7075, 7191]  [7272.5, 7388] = 0.96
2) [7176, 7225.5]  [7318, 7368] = 0.98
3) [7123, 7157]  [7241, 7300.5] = 0.95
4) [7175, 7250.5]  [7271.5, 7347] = 0.97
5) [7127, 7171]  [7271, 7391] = 0.94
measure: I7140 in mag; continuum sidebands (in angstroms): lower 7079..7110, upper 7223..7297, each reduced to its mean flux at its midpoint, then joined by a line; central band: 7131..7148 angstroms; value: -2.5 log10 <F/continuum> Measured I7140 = -0.06 mag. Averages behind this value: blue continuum 16.8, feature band 17.8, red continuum 16.8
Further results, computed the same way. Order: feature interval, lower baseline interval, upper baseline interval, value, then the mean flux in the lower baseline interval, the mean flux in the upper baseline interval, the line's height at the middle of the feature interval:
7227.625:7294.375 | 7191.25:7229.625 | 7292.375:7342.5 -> -0.01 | 17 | 16.3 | 16.7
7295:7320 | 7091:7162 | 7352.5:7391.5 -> 0.04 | 17.2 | 16.4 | 16.6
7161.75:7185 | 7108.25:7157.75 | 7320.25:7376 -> 0.04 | 17.5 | 16.5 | 17.3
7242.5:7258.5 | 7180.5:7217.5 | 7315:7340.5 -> -0.01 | 16.8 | 16.6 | 16.7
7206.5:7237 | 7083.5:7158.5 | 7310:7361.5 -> -0.03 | 17.2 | 16.5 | 16.9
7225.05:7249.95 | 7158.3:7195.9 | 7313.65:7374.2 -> -0.03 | 16.7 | 16.5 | 16.6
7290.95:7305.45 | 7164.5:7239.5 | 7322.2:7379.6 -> 0.04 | 16.9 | 16.5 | 16.6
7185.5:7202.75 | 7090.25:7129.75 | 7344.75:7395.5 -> 0.01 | 16.9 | 16.3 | 16.7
